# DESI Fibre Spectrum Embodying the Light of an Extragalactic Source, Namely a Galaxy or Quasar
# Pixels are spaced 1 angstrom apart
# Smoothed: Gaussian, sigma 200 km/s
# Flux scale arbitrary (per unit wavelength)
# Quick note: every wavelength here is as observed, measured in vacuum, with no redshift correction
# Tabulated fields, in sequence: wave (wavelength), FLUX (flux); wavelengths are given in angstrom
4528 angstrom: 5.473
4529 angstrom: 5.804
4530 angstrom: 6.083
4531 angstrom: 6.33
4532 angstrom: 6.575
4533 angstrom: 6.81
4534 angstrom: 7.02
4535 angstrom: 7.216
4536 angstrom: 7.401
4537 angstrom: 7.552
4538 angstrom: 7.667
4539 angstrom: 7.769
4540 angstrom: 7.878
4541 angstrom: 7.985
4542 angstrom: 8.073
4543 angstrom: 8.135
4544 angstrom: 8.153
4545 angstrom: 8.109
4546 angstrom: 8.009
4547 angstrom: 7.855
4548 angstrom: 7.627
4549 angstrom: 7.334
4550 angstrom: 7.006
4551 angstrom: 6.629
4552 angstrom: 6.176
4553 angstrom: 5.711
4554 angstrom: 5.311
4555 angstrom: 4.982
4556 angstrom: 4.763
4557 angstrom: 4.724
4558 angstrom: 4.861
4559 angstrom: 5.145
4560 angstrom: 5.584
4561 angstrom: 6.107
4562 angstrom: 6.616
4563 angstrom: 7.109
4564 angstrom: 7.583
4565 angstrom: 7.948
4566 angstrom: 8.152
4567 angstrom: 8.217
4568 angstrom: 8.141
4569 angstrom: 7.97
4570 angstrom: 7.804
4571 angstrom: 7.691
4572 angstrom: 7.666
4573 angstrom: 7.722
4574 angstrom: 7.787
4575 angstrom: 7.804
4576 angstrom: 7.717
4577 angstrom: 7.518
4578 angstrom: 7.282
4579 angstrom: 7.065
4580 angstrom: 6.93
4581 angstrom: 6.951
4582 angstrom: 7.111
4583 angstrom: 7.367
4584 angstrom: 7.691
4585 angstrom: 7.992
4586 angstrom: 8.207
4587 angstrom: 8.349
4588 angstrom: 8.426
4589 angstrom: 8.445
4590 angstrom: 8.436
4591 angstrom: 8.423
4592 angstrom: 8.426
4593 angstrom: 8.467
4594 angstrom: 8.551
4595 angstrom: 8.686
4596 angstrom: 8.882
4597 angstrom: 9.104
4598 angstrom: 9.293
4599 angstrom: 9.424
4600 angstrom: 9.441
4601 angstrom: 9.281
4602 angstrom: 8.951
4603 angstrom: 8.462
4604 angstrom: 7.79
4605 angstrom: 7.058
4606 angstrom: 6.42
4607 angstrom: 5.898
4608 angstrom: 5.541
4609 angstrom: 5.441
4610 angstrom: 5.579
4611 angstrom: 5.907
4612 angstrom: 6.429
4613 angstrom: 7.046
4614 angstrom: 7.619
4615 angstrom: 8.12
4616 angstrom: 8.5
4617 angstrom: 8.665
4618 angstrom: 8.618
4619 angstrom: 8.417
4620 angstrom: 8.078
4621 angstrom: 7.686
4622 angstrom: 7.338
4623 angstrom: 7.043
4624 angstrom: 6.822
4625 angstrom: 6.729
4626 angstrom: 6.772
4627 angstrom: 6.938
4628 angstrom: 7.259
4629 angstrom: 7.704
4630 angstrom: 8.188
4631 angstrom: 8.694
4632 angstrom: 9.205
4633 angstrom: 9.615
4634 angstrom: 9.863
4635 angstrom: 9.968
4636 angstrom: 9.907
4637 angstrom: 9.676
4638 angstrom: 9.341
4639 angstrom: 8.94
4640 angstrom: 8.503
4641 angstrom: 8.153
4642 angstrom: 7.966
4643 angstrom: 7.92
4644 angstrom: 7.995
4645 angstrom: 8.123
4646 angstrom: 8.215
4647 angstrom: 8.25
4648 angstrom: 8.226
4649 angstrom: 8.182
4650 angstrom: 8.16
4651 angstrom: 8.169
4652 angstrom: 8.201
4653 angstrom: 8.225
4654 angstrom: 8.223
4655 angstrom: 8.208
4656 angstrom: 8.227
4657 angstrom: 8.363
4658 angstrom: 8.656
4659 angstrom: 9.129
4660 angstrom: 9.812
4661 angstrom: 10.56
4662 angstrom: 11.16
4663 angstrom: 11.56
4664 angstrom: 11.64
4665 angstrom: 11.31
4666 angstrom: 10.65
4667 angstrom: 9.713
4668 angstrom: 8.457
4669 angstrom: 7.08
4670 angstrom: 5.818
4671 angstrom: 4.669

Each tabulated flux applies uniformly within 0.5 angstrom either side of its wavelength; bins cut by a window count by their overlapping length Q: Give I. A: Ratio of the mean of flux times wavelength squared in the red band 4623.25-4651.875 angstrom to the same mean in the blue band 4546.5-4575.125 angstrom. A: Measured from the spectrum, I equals 1.3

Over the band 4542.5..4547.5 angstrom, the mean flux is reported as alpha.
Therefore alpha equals 8.05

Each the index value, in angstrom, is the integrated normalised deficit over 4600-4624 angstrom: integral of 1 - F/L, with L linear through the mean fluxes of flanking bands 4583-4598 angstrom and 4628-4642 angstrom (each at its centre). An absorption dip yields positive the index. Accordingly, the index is 3.5 angstrom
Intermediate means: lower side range 8.43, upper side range 8.95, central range 7.42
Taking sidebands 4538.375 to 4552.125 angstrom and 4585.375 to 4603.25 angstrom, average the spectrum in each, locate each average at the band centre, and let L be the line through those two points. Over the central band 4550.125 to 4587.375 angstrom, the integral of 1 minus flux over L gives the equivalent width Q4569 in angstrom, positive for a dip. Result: 5.5 angstrom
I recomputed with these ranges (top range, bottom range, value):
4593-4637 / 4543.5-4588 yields 1.14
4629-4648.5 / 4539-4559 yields 1.34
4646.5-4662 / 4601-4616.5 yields 1.25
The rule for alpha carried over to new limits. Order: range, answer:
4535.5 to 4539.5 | 7.6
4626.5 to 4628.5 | 7.1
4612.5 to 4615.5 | 7.59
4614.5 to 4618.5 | 8.48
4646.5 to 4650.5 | 8.2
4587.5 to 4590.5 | 8.44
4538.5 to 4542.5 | 7.93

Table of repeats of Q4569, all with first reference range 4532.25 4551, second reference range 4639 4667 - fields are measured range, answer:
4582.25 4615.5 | 1.8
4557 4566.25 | 1.7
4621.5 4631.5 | 1.5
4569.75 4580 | 0.6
